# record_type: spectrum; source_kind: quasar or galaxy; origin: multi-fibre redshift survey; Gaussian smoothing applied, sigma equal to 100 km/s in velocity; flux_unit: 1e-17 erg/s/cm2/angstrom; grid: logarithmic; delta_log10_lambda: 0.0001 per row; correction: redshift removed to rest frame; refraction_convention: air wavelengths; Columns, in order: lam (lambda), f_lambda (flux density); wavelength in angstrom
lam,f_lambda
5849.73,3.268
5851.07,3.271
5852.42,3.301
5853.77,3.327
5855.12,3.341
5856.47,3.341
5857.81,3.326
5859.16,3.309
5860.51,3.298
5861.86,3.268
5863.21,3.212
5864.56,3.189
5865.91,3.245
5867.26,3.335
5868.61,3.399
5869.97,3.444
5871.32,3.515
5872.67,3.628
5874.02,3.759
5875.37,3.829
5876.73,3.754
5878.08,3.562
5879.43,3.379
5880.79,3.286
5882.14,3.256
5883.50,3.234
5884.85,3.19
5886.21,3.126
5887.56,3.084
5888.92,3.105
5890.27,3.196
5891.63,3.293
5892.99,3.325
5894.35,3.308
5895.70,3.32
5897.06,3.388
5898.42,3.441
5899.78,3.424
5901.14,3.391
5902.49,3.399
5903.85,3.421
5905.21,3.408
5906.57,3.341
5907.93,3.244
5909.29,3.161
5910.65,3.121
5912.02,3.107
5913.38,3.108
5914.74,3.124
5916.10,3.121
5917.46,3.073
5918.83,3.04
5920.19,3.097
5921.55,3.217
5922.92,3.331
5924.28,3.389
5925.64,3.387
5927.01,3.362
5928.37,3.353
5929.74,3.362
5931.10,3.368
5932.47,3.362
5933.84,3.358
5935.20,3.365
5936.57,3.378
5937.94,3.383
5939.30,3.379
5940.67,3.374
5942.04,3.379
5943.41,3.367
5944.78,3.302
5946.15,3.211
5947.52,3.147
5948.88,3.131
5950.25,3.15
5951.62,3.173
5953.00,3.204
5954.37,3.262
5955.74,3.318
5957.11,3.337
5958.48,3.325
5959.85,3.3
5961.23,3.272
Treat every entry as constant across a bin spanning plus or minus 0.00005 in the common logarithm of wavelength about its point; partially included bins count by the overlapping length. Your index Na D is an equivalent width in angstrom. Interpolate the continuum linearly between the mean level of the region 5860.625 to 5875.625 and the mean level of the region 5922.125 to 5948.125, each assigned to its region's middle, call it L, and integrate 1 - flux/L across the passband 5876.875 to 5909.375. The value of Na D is 0.8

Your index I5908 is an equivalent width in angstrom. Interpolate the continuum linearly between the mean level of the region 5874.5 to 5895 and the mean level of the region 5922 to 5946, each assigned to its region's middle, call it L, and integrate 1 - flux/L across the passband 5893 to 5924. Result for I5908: 0.8 angstrom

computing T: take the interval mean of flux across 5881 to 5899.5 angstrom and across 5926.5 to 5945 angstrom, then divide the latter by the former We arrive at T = 1.03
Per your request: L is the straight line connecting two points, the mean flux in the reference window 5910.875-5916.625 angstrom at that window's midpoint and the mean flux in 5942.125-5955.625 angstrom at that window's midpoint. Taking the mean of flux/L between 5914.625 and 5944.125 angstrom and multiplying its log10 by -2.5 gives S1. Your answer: -0.046 mag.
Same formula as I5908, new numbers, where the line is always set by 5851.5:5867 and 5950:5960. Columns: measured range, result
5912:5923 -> 0.5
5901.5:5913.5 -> 0.0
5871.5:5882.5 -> -0.9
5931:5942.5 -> -0.4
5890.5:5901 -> -0.2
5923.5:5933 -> -0.3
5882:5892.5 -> 0.3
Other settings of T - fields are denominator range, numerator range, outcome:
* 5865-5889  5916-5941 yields 0.97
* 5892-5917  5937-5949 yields 1.01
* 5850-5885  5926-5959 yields 0.98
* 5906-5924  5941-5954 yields 1.02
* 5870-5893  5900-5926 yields 0.96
